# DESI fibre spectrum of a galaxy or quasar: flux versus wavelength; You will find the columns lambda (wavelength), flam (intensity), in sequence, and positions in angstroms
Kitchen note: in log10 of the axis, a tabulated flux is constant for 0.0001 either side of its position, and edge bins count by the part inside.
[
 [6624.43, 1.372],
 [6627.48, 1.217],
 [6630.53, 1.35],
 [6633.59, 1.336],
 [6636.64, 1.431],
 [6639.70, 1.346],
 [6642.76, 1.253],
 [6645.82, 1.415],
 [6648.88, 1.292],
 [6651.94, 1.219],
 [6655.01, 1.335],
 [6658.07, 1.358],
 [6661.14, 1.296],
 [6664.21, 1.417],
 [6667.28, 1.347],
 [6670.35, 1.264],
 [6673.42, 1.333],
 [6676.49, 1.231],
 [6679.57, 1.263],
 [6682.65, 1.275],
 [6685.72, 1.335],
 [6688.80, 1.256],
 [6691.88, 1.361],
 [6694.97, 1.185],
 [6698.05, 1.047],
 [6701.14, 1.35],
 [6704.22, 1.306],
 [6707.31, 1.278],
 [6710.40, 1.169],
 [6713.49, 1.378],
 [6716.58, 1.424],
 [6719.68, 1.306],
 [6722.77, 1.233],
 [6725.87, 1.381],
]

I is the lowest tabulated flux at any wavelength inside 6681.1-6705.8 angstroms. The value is 1.047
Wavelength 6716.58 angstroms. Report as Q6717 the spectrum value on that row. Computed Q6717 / 1.424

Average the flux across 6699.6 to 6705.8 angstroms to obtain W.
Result 1.33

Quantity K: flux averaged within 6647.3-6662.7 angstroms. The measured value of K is 1.3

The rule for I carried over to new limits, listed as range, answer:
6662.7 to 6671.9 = 1.264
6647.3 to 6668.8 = 1.219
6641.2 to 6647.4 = 1.253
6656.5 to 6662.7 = 1.296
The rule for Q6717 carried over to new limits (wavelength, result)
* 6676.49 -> 1.231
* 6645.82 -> 1.415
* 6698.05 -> 1.047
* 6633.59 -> 1.336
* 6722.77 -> 1.233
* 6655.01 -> 1.335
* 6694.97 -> 1.185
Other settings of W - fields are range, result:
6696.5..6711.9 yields 1.23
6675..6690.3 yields 1.27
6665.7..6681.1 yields 1.29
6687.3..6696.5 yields 1.27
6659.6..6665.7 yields 1.35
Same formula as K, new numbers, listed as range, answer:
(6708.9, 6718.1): 1.32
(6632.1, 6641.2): 1.37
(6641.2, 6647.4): 1.33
